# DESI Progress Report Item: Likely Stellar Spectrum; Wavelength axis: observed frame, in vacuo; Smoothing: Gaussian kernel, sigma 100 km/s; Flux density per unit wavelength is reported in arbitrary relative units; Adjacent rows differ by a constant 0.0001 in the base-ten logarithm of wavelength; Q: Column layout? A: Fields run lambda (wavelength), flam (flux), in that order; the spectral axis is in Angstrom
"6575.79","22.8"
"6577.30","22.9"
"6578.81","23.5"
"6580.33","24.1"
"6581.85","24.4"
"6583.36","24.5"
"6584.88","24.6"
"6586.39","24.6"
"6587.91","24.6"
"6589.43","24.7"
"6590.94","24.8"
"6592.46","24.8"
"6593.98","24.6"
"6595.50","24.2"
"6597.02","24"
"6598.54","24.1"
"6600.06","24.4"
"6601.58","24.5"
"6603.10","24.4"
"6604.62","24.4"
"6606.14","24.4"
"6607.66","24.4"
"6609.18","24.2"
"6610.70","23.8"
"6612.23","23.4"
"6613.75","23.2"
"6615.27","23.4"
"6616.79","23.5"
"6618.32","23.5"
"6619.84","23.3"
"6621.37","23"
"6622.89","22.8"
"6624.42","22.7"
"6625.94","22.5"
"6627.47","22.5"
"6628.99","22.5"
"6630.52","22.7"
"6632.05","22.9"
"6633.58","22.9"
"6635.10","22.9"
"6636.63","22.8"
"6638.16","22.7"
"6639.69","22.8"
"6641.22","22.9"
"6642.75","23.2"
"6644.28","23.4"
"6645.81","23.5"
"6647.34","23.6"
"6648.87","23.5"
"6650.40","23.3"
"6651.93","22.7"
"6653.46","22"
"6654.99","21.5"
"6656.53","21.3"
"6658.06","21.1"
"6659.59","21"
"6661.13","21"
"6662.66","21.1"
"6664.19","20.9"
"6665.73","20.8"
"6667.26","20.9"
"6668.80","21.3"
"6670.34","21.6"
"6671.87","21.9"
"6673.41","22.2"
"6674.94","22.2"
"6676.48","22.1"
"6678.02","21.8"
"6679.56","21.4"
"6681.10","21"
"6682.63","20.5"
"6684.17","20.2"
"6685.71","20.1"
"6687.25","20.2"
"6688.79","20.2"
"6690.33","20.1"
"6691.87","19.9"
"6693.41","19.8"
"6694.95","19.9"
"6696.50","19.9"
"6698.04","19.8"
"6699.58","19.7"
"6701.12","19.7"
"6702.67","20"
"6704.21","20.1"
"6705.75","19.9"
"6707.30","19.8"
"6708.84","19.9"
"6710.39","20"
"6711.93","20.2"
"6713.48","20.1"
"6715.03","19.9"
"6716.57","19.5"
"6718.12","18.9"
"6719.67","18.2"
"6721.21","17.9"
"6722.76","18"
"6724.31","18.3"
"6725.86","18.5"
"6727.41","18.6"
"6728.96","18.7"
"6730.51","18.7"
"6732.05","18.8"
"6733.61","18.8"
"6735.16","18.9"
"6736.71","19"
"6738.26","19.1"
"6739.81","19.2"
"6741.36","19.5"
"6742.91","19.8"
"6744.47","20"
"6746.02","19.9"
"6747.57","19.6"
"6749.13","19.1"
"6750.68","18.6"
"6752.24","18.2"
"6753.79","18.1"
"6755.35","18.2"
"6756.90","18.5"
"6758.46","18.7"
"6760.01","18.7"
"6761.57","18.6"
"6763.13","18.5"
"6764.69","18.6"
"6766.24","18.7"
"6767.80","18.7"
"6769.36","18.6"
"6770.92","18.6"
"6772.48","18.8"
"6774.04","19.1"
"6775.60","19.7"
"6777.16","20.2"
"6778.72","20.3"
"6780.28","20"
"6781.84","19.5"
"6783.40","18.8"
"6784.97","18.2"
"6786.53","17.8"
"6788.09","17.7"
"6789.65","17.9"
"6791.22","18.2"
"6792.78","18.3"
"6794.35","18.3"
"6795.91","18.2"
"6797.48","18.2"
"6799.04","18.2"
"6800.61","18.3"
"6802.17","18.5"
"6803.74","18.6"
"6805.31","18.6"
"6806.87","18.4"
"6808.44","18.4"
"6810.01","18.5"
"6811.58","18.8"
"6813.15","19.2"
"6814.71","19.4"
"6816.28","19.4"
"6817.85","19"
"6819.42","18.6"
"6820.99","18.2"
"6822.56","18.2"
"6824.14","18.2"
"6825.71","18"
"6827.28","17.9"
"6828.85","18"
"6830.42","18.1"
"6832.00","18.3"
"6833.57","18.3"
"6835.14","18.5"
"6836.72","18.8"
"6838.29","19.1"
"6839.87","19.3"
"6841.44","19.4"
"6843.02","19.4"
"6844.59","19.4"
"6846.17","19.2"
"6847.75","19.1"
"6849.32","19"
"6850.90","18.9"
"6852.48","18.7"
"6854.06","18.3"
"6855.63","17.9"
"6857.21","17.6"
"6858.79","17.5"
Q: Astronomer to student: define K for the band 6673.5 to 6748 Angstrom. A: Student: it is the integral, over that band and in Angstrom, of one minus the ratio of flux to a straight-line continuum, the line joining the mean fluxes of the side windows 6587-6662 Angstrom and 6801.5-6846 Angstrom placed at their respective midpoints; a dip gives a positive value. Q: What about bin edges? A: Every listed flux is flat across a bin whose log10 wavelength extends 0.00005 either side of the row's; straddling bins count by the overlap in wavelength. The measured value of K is 5.41 Angstrom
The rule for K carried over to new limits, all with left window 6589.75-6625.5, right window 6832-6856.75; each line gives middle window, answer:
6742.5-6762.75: 1.9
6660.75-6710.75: 3.7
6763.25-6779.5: 1.0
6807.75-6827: 0.8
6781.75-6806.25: 2.0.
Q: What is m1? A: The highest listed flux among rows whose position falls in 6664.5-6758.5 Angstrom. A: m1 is 22.2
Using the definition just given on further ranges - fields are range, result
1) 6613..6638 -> 23.5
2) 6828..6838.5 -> 19.1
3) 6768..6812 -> 20.3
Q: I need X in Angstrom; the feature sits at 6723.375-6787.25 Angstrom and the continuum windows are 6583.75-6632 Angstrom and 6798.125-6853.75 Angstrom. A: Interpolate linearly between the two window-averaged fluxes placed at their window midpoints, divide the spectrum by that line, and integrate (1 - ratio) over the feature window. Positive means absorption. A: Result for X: 4.4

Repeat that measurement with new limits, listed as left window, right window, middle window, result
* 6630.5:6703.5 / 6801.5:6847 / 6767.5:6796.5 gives 1.0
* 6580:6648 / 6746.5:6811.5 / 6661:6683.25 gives 0.5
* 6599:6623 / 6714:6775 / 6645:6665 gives 0.1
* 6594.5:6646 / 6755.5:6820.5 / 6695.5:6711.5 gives 0.9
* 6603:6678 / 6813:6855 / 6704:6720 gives 1.1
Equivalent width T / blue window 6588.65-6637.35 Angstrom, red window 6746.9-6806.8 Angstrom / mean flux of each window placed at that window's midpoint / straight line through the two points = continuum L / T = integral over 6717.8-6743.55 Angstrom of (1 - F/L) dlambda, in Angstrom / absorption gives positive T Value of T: 1.7 Angstrom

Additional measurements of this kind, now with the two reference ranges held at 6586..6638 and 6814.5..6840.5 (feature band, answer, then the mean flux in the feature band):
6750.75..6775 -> 1.8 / 18.6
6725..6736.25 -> 1.1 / 18.7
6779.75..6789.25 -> 0.5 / 18.6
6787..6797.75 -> 0.7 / 18.1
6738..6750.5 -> 0.6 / 19.5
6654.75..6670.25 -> 0.9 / 21.1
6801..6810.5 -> 0.3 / 18.5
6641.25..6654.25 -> -0.2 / 23.1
